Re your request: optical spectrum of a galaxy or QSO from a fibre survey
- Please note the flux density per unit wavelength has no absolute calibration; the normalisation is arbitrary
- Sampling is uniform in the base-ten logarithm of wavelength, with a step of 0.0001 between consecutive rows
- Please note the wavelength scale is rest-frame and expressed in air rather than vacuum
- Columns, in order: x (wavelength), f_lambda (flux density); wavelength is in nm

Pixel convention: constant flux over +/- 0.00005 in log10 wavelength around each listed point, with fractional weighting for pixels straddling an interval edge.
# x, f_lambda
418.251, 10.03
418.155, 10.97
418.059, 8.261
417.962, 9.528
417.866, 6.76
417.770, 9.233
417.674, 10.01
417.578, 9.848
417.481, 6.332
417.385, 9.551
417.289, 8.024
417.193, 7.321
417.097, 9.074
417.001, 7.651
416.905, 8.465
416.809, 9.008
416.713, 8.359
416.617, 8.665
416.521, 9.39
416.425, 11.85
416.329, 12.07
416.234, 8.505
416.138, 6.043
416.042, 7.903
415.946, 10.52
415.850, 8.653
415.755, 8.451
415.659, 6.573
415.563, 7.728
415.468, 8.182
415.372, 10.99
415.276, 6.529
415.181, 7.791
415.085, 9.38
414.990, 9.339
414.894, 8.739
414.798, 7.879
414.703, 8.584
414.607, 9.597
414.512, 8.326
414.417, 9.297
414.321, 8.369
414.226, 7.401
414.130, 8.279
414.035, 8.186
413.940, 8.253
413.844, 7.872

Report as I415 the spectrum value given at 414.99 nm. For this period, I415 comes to 9.339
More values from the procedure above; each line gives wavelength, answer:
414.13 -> 8.279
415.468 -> 8.182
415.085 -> 9.38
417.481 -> 6.332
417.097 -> 9.074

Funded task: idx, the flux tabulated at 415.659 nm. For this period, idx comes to 6.573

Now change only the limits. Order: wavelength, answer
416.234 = 8.505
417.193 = 7.321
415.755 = 8.451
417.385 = 9.551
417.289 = 8.024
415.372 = 10.99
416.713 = 8.359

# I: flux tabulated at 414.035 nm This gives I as 8.186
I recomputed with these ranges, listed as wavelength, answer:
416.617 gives 8.665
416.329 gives 12.07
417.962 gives 9.528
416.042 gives 7.903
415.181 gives 7.791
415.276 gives 6.529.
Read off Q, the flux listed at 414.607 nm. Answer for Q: 9.597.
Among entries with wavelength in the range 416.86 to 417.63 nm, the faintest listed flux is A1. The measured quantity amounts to 6.332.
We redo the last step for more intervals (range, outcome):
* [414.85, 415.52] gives 6.529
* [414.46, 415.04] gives 7.879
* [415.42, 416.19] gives 6.043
